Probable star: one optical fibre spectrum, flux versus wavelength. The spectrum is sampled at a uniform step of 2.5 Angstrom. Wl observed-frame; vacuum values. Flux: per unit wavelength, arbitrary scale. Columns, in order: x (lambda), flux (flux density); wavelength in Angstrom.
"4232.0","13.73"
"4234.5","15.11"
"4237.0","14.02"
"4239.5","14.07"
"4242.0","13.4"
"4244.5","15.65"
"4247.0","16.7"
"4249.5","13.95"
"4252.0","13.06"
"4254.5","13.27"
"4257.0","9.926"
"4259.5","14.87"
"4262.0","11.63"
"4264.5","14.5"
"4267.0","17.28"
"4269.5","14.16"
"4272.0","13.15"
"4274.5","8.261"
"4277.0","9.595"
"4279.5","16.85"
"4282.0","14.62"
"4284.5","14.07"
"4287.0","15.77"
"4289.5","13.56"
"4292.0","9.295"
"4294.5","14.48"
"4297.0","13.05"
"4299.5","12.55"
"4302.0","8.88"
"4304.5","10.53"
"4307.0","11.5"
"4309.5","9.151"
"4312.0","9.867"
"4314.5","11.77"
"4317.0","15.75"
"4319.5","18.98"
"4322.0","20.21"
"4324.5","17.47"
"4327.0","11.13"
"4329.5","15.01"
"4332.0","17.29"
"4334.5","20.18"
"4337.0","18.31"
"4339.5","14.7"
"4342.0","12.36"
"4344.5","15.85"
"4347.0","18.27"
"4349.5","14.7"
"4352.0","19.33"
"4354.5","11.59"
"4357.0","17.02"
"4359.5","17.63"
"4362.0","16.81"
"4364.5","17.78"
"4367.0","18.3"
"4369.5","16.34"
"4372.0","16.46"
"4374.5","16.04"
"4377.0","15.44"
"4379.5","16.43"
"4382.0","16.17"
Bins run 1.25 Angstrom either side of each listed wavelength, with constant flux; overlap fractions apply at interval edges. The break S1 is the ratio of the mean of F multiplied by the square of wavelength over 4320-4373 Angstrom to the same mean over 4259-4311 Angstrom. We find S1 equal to 1.34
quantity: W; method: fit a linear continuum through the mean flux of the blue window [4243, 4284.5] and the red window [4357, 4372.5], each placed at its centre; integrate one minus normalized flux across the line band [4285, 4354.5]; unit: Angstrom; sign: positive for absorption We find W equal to 5.7 Angstrom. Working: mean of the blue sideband 13.6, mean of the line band 14.4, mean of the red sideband 17.2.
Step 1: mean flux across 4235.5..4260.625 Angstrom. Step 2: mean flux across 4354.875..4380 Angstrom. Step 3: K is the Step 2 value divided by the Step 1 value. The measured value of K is 1.2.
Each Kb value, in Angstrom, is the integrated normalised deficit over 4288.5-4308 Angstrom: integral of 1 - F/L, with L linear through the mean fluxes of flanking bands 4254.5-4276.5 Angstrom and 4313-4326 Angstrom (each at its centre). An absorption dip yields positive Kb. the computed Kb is 4.4 Angstrom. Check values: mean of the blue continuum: 12.9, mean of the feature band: 11.7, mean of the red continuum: 16.6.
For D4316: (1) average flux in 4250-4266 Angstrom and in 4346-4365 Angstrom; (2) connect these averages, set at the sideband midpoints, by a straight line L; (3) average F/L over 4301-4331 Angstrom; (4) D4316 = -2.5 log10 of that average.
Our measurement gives 0.13 mag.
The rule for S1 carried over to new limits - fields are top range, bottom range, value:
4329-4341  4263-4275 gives 1.28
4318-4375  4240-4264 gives 1.27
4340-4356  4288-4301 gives 1.25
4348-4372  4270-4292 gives 1.32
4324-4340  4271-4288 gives 1.27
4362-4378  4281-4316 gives 1.43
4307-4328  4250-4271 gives 1.07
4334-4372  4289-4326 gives 1.29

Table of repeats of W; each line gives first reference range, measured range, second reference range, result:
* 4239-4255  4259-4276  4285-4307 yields 0.3 Angstrom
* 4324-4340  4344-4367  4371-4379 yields -0.7 Angstrom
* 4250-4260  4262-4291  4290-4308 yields -3.6 Angstrom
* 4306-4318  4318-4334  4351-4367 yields -4.7 Angstrom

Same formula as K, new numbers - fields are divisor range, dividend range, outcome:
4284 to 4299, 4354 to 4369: 1.26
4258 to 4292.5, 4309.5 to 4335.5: 1.14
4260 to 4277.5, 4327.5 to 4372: 1.28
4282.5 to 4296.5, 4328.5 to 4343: 1.22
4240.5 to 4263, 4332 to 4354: 1.22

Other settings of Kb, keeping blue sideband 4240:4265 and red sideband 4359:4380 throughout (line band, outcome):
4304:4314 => 3.2 Angstrom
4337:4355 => 0.6 Angstrom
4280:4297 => 1.0 Angstrom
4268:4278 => 1.9 Angstrom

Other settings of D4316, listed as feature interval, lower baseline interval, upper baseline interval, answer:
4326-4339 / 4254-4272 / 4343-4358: -0.06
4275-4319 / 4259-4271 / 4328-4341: 0.24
